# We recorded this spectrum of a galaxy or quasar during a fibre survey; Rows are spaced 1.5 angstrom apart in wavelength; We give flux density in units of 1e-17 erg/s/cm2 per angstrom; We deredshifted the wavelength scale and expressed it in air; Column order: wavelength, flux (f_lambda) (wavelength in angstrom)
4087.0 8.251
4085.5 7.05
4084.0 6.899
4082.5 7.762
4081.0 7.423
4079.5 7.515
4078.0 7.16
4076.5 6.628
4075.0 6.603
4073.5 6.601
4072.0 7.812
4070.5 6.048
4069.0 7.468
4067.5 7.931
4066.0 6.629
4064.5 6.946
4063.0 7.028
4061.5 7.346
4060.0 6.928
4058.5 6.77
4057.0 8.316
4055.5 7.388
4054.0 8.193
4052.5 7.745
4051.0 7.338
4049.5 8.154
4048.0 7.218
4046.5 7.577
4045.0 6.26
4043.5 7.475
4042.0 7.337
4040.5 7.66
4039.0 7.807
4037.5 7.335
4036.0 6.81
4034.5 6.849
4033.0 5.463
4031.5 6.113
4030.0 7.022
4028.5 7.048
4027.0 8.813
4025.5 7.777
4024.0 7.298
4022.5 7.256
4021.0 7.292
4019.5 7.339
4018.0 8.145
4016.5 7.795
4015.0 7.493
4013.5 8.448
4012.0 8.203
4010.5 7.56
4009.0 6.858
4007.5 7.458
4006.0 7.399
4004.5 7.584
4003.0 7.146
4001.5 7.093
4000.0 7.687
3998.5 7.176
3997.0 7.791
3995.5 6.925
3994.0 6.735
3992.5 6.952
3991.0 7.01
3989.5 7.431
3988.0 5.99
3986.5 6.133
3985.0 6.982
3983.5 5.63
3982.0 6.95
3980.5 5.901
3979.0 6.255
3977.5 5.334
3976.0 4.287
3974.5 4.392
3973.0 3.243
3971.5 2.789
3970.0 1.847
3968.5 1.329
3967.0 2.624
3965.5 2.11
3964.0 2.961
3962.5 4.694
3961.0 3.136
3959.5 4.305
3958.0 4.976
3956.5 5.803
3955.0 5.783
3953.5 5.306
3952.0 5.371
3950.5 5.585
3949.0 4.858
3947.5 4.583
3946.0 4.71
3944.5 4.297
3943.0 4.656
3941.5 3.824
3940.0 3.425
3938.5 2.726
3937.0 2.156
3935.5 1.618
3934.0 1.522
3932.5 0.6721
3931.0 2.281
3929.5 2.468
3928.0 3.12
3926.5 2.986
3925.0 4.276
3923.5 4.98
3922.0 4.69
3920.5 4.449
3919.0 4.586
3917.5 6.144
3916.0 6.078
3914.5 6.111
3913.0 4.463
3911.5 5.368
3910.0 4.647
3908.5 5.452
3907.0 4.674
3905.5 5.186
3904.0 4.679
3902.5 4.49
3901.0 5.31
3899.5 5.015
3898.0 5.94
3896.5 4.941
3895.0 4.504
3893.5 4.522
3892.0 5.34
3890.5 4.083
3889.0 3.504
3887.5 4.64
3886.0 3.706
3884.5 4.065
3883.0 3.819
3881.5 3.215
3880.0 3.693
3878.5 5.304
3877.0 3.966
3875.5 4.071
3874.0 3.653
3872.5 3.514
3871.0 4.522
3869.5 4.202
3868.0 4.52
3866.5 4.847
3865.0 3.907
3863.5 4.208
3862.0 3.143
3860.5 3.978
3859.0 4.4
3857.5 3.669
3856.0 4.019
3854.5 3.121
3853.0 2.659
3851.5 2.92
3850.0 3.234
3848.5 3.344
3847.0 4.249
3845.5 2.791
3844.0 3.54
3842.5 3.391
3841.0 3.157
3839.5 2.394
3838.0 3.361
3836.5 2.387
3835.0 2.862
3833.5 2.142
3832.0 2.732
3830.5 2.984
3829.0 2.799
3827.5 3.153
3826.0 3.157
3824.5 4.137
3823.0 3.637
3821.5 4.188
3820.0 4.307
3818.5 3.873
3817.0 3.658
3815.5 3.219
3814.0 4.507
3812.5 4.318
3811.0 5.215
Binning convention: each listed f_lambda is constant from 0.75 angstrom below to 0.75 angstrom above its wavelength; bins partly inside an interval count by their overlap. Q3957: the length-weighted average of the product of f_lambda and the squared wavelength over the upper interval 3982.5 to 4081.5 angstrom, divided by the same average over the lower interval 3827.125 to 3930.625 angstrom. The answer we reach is 1.93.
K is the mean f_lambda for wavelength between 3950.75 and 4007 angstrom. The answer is 5.44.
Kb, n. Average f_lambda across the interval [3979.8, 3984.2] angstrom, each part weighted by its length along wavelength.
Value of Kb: 6.17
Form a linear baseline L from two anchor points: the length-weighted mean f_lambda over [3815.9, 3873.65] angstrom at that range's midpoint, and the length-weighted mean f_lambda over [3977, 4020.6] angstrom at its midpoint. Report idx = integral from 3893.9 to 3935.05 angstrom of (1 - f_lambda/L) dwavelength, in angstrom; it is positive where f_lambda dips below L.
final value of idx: 5.4 angstrom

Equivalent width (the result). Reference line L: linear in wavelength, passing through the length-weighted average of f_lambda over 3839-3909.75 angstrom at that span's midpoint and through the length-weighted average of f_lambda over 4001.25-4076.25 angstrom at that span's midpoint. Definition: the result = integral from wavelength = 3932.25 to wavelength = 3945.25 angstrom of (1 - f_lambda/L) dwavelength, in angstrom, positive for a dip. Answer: 6.1 angstrom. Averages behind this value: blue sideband 4.08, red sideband 7.32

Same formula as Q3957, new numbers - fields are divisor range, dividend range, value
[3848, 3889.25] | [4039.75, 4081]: 2.07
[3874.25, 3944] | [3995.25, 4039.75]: 1.87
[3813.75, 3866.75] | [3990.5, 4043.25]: 2.34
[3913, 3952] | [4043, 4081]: 1.98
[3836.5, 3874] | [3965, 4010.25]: 1.73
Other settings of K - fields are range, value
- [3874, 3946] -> 4.16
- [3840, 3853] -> 3.27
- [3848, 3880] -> 3.87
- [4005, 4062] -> 7.4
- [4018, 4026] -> 7.45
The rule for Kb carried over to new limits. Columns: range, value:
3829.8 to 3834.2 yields 2.62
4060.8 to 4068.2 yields 7.17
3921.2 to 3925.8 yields 4.63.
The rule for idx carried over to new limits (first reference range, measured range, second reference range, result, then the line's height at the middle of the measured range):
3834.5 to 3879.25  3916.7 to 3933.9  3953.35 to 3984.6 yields 1.7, 4.03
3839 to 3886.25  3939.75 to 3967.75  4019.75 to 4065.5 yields 5.7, 5.53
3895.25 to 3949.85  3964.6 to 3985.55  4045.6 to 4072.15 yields 4.8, 5.43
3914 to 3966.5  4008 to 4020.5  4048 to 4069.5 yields -3.2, 6.15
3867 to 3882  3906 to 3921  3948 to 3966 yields -3.0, 4.34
